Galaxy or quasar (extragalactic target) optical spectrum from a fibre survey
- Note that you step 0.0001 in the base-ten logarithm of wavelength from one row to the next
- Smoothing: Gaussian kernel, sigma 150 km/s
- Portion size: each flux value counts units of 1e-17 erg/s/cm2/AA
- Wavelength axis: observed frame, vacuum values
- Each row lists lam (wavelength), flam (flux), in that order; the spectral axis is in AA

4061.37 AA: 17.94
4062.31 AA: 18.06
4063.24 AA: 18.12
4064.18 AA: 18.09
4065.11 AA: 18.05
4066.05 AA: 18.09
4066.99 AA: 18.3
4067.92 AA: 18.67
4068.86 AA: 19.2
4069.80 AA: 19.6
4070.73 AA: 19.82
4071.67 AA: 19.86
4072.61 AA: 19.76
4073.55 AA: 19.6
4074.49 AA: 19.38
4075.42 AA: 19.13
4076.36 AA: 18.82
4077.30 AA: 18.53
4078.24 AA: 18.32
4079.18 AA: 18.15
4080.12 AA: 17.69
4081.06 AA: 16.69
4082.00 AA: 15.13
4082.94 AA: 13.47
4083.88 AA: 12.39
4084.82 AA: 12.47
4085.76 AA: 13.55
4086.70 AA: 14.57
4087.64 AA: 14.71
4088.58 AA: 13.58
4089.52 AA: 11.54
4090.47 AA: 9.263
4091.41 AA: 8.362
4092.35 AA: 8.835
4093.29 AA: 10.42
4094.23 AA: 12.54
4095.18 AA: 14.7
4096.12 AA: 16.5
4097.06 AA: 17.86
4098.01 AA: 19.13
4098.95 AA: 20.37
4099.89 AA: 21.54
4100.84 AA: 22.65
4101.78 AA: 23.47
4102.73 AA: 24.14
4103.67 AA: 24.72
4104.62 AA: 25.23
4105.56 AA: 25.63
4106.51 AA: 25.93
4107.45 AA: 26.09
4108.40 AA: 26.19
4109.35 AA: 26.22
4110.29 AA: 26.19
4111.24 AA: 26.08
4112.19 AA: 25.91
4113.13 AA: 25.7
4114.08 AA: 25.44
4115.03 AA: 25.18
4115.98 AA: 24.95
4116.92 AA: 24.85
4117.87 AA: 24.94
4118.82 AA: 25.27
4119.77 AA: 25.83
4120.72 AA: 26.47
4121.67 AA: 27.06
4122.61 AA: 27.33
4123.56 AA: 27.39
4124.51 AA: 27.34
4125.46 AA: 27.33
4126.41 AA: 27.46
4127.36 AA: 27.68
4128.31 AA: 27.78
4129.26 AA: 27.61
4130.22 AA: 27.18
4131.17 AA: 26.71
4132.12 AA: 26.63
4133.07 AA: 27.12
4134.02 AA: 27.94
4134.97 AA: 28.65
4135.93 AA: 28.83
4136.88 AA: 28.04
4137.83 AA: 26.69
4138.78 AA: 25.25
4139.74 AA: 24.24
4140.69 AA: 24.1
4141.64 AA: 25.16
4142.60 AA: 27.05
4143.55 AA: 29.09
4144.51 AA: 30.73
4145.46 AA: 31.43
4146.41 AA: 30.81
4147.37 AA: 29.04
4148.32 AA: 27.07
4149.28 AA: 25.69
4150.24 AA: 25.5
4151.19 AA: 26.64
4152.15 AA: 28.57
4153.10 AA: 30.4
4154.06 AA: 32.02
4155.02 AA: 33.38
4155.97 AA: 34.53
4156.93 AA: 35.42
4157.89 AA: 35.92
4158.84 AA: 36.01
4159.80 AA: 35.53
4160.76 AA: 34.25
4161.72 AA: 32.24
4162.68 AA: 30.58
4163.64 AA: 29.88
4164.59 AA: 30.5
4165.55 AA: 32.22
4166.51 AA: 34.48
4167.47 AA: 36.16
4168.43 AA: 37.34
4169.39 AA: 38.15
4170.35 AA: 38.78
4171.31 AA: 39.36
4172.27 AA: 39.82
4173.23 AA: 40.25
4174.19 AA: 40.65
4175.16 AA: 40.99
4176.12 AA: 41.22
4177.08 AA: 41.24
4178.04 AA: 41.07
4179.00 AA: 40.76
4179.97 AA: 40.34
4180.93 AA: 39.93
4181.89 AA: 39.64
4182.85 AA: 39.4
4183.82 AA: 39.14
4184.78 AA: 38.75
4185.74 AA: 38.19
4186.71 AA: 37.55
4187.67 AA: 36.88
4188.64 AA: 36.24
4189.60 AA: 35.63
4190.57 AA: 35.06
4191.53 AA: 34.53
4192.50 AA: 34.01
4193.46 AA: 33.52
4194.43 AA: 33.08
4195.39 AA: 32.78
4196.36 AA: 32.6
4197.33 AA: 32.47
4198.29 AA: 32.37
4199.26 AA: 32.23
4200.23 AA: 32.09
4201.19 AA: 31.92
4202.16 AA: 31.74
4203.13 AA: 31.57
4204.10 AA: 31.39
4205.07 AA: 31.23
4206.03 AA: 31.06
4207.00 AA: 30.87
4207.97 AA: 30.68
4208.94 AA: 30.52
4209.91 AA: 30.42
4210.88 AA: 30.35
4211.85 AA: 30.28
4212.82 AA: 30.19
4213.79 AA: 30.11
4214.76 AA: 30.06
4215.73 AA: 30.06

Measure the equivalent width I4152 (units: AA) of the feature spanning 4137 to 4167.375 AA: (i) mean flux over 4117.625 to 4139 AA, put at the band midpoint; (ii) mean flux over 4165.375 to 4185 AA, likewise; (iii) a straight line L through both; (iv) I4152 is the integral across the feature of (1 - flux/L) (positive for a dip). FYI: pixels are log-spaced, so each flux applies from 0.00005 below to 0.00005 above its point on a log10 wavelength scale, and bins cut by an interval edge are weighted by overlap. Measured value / 2.8 AA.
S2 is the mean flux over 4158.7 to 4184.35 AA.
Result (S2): 37.4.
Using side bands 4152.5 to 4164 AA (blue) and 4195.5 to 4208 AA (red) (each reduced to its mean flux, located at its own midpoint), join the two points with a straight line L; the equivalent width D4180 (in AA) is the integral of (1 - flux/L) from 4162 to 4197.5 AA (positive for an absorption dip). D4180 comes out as -4.7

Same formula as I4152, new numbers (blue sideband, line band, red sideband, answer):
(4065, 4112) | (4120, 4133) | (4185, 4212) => -2.1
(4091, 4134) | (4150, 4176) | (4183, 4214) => -4.7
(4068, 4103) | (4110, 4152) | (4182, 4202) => -4.5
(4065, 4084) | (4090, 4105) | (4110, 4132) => 3.4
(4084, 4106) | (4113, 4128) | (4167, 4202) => -2.5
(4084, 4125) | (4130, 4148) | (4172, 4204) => -0.1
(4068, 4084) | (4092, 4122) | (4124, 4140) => 0.8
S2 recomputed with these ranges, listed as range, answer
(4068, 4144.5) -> 22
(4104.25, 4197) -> 31.4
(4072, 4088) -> 16.6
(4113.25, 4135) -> 26.6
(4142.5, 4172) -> 32.4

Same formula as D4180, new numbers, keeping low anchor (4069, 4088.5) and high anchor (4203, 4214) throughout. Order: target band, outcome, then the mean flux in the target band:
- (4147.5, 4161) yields -3.4 AA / 31.4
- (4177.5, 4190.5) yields -4.9 AA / 38.6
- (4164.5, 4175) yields -4.2 AA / 37.4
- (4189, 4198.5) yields -1.5 AA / 33.7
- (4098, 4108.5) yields -2.3 AA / 23.9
